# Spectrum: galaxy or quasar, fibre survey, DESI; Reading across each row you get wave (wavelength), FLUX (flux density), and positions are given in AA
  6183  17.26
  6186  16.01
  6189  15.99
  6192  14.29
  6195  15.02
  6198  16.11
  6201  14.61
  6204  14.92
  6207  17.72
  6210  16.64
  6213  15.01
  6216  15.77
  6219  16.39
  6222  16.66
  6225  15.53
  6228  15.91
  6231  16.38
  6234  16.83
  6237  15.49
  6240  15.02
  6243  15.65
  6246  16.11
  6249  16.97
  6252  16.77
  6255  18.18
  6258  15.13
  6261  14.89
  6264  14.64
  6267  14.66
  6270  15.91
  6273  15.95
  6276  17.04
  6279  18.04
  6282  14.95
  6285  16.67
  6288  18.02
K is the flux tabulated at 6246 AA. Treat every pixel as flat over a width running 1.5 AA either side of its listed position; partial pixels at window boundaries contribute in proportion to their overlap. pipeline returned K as 16.11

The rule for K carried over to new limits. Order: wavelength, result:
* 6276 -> 17.04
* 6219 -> 16.39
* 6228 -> 15.91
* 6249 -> 16.97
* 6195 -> 15.02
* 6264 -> 14.64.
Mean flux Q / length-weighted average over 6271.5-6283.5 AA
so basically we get 16.5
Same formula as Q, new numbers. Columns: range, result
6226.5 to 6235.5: 16.4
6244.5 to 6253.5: 16.6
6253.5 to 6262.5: 16.1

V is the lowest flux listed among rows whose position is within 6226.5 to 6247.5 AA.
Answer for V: 15.02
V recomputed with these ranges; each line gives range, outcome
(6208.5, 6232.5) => 15.01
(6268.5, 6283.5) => 14.95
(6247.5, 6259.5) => 15.13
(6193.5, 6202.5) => 14.61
